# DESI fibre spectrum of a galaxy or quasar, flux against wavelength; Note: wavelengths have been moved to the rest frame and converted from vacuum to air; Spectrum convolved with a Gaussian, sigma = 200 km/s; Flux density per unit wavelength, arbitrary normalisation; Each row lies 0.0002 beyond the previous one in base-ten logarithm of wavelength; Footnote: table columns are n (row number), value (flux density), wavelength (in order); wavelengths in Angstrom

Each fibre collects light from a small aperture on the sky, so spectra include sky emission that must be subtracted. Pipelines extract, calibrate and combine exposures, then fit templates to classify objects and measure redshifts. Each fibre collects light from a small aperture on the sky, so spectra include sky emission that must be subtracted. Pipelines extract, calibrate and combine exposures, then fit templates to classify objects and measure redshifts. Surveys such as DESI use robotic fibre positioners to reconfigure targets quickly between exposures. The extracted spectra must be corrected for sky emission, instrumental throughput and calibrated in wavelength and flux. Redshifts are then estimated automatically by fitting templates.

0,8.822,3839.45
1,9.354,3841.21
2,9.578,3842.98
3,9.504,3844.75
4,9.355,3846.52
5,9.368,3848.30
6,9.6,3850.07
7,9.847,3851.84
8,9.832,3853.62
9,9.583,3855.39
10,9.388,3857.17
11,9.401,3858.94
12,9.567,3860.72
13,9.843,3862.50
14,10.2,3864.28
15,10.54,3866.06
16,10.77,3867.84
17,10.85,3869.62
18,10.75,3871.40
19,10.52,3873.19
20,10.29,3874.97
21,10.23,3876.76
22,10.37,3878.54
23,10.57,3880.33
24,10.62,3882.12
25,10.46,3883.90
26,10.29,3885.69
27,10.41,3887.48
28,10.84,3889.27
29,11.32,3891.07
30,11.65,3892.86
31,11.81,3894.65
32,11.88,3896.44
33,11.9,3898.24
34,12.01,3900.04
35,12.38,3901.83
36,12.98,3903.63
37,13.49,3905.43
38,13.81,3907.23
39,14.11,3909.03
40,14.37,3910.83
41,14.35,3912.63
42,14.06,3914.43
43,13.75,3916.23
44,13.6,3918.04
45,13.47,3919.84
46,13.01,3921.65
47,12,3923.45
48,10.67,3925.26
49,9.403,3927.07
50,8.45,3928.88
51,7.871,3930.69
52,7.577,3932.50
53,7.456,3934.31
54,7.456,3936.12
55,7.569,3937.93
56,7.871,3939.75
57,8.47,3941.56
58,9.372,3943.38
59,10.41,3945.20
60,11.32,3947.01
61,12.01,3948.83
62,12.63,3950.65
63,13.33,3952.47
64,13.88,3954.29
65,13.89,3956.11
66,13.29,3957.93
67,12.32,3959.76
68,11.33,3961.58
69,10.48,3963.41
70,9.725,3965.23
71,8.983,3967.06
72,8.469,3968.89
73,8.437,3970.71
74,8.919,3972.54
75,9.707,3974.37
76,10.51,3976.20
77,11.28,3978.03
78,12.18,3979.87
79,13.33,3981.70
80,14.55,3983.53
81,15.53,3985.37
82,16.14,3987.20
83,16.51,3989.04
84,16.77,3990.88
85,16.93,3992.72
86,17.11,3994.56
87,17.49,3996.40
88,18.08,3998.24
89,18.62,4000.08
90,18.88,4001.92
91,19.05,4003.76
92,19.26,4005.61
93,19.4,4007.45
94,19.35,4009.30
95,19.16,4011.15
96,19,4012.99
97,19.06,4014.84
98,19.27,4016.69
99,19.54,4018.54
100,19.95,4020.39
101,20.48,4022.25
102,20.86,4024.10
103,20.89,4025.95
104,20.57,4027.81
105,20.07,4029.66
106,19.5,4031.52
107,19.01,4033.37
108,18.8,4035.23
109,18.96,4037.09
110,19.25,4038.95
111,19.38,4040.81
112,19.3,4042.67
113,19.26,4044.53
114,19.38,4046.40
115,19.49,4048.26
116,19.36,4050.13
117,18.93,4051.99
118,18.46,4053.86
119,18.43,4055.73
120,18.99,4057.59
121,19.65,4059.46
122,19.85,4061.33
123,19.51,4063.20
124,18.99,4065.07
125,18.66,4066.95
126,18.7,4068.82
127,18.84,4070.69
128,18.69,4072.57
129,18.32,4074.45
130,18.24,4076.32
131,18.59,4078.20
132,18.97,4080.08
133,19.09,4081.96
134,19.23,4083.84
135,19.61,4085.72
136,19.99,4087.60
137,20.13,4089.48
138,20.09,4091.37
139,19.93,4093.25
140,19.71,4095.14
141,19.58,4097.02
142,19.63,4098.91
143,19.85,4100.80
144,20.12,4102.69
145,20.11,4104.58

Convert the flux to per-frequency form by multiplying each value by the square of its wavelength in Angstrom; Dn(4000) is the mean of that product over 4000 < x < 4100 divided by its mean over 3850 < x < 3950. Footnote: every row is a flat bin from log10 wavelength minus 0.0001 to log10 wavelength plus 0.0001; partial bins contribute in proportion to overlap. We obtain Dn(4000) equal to 1.92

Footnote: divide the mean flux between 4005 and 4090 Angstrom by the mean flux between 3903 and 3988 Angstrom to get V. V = 1.7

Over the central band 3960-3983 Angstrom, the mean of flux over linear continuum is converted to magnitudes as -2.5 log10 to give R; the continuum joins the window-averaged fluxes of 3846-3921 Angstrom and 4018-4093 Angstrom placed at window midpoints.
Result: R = 0.43 mag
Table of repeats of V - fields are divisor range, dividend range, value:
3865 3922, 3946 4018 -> 1.22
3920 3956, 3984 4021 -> 1.78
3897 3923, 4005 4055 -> 1.46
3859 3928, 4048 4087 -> 1.63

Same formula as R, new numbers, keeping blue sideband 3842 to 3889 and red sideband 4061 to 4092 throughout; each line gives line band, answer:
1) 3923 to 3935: 0.383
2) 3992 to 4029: -0.176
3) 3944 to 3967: 0.170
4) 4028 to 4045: -0.115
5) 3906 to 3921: -0.149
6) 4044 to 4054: -0.073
